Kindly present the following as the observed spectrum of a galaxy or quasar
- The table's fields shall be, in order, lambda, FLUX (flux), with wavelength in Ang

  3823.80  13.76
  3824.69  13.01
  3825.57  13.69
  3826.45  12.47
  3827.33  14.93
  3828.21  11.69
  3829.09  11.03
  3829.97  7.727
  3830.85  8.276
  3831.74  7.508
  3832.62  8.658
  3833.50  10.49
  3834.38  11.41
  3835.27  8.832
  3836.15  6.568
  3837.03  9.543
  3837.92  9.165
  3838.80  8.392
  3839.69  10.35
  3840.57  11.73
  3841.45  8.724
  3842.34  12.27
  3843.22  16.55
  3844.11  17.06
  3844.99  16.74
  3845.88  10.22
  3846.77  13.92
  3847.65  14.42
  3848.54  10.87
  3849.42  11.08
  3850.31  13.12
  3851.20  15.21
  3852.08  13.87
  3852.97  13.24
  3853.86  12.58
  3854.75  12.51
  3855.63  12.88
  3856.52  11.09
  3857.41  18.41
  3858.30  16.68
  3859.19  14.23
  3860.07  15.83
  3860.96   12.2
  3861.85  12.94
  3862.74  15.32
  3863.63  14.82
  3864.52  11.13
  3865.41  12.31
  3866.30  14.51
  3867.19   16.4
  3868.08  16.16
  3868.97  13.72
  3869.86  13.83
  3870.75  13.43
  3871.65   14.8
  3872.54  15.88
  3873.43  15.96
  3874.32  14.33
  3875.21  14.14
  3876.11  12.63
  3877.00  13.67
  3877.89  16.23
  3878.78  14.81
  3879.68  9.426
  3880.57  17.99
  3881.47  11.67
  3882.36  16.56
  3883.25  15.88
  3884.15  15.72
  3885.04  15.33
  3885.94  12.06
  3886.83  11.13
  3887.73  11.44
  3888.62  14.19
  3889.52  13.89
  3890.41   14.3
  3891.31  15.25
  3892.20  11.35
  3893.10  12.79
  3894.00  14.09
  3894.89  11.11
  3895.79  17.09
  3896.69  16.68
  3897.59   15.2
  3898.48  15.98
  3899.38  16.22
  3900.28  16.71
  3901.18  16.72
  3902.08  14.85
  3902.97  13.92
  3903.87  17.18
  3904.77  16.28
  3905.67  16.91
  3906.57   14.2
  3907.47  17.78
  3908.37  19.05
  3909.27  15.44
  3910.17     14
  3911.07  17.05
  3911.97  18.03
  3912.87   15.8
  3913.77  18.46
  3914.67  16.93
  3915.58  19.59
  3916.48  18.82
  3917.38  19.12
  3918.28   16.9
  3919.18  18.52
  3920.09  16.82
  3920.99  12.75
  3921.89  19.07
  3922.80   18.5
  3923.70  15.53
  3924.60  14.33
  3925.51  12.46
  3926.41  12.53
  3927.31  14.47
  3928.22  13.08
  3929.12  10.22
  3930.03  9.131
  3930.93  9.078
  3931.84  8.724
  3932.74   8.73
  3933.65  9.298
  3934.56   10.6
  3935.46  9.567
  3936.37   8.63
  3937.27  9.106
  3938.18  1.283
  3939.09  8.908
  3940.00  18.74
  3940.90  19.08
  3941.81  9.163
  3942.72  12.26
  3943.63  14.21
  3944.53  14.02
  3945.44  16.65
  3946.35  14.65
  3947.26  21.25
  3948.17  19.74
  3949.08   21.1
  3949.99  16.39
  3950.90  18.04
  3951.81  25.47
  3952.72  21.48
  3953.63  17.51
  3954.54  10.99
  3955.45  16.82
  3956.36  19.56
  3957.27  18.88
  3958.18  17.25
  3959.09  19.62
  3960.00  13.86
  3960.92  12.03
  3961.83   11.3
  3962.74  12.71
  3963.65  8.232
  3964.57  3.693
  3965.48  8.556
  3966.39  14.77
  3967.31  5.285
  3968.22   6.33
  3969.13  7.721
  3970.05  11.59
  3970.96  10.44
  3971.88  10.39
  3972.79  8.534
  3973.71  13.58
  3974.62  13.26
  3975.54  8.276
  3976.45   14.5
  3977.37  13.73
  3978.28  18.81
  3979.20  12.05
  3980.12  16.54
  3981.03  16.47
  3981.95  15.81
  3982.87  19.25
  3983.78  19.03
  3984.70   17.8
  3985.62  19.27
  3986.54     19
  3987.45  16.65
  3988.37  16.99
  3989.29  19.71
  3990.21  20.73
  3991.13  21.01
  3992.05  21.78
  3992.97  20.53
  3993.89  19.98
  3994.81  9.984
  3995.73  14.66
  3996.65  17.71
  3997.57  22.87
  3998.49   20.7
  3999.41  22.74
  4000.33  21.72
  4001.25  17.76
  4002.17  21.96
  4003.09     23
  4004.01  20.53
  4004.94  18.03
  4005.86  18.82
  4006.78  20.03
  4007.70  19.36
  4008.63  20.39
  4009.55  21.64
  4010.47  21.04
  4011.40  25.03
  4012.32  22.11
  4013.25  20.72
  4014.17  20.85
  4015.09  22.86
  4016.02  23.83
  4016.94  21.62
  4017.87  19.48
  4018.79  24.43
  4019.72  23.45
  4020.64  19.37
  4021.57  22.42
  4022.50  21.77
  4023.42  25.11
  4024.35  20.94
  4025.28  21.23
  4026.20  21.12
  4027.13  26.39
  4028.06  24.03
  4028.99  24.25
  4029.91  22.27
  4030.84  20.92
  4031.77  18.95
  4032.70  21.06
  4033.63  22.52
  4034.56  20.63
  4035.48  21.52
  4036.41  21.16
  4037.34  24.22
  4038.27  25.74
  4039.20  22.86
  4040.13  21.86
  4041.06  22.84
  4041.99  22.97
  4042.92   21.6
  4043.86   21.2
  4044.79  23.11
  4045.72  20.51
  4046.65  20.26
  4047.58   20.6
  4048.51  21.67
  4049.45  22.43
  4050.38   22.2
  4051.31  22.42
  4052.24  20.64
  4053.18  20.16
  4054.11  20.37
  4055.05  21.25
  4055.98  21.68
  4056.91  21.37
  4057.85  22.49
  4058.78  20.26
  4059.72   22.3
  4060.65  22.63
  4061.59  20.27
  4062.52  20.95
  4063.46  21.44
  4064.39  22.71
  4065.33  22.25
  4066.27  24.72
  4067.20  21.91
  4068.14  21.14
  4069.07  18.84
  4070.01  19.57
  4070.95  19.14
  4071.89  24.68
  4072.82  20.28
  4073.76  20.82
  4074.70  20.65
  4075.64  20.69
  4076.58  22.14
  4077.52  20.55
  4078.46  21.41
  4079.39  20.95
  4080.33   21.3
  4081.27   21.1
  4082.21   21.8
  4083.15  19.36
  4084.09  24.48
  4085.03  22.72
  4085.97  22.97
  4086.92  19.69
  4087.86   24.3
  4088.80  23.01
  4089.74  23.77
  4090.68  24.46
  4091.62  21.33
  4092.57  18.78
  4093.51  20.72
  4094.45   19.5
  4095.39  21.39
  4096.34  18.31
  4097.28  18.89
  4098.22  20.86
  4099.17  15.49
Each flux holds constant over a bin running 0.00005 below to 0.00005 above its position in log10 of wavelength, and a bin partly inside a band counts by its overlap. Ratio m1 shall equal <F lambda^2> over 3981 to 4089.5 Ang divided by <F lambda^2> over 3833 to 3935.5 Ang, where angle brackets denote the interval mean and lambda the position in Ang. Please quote 1.63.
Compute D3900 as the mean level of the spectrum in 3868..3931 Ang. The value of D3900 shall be 15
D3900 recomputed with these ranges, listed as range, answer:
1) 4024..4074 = 21.8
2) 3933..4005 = 15.3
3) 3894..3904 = 15.5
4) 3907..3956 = 14.9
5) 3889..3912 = 15.4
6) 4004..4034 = 21.7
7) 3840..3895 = 13.8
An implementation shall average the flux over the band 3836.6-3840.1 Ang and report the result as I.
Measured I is 9.33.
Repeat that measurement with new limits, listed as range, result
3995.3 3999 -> 19.1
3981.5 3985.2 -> 18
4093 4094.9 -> 20.1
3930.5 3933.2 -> 8.83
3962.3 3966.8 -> 9.53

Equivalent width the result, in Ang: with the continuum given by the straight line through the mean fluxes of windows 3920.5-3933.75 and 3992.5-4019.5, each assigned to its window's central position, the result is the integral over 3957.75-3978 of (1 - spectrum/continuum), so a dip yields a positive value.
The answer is 6.6 Ang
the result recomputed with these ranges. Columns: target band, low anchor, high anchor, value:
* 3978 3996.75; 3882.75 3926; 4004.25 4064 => 1.7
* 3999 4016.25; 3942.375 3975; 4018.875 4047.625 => -1.5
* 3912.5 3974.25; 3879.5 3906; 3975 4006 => 9.8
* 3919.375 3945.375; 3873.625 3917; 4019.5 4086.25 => 6.9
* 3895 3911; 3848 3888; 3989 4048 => -0.4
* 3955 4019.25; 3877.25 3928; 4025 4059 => 8.4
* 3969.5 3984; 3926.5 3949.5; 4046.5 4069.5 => 1.6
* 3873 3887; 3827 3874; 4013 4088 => -0.3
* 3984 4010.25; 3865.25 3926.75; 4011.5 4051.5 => 1.2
